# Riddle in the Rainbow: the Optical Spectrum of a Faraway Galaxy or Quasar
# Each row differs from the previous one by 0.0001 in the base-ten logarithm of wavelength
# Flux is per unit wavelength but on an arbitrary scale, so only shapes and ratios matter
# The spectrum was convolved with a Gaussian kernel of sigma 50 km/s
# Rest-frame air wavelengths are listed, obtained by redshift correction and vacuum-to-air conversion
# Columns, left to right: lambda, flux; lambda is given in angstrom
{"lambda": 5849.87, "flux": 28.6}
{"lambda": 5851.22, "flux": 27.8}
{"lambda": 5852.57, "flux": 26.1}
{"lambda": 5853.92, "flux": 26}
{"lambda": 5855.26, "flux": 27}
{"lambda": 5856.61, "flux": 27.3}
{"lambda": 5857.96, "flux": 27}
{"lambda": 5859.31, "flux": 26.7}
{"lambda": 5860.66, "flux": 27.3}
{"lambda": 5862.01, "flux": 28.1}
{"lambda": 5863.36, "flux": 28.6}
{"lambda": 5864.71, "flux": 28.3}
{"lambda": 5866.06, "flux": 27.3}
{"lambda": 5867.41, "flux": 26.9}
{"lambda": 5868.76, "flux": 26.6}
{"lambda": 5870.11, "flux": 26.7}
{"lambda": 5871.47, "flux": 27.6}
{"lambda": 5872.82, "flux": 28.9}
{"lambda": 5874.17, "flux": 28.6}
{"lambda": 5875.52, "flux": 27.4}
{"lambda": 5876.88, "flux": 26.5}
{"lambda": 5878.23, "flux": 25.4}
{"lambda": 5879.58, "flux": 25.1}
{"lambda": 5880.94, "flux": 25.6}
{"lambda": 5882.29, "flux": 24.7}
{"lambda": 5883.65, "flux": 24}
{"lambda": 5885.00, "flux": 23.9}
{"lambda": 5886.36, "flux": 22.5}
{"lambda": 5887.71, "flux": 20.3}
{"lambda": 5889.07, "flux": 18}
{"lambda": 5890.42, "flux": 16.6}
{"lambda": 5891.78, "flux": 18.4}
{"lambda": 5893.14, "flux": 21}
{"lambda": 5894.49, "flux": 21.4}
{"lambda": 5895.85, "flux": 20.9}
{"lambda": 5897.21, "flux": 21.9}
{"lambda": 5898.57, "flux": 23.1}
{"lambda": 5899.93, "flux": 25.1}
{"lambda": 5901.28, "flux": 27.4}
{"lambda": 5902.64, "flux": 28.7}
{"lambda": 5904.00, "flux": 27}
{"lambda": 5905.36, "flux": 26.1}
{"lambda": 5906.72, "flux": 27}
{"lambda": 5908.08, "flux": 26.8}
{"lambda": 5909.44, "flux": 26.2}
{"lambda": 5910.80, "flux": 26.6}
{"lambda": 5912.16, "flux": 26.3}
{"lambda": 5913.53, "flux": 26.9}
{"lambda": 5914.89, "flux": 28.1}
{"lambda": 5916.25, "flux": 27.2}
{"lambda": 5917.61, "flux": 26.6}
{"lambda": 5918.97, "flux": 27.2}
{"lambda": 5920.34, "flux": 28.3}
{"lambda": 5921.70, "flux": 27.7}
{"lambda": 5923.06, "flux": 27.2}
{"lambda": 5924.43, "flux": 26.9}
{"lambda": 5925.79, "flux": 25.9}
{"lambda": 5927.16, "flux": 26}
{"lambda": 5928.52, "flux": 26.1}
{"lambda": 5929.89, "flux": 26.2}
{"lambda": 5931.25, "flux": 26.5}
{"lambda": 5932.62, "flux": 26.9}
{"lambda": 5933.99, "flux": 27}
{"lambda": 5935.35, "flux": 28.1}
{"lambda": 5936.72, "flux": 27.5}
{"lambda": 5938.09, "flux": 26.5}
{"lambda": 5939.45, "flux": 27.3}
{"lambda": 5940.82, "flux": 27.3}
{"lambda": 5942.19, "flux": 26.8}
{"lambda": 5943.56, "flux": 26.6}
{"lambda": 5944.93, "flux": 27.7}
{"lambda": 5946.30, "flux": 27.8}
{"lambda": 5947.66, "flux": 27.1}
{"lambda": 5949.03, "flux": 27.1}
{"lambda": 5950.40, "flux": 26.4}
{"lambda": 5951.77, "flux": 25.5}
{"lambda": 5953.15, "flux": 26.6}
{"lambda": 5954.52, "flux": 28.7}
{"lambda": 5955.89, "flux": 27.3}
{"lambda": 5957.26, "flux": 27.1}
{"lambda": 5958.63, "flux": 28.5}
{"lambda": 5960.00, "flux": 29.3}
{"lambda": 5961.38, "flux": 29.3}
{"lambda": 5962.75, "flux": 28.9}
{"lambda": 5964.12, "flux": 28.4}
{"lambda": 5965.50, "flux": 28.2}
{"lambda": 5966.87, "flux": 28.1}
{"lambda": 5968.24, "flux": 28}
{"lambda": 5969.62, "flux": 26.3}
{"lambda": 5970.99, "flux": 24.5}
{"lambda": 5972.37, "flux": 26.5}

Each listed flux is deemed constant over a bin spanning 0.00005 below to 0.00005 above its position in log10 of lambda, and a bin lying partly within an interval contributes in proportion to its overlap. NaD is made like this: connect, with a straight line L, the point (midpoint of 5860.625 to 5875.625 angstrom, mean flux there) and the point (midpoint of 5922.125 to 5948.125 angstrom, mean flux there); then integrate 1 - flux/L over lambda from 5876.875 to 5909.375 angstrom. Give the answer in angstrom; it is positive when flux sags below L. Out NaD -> 4.5 angstrom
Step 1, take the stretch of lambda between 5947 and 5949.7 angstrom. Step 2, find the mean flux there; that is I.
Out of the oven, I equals 27.1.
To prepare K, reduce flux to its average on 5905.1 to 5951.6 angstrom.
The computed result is 26.9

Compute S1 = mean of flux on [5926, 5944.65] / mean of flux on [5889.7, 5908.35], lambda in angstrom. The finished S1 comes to 1.1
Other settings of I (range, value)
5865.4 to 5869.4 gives 26.9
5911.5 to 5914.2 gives 26.5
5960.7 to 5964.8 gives 28.9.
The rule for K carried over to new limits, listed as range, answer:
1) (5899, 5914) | 26.7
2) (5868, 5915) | 24.7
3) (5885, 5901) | 21.1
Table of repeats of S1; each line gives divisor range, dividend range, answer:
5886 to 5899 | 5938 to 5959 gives 1.34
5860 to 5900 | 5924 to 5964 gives 1.11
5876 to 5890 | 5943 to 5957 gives 1.15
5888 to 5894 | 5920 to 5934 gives 1.43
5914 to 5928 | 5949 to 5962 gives 1.02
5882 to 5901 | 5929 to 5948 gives 1.25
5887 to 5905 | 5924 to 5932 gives 1.17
